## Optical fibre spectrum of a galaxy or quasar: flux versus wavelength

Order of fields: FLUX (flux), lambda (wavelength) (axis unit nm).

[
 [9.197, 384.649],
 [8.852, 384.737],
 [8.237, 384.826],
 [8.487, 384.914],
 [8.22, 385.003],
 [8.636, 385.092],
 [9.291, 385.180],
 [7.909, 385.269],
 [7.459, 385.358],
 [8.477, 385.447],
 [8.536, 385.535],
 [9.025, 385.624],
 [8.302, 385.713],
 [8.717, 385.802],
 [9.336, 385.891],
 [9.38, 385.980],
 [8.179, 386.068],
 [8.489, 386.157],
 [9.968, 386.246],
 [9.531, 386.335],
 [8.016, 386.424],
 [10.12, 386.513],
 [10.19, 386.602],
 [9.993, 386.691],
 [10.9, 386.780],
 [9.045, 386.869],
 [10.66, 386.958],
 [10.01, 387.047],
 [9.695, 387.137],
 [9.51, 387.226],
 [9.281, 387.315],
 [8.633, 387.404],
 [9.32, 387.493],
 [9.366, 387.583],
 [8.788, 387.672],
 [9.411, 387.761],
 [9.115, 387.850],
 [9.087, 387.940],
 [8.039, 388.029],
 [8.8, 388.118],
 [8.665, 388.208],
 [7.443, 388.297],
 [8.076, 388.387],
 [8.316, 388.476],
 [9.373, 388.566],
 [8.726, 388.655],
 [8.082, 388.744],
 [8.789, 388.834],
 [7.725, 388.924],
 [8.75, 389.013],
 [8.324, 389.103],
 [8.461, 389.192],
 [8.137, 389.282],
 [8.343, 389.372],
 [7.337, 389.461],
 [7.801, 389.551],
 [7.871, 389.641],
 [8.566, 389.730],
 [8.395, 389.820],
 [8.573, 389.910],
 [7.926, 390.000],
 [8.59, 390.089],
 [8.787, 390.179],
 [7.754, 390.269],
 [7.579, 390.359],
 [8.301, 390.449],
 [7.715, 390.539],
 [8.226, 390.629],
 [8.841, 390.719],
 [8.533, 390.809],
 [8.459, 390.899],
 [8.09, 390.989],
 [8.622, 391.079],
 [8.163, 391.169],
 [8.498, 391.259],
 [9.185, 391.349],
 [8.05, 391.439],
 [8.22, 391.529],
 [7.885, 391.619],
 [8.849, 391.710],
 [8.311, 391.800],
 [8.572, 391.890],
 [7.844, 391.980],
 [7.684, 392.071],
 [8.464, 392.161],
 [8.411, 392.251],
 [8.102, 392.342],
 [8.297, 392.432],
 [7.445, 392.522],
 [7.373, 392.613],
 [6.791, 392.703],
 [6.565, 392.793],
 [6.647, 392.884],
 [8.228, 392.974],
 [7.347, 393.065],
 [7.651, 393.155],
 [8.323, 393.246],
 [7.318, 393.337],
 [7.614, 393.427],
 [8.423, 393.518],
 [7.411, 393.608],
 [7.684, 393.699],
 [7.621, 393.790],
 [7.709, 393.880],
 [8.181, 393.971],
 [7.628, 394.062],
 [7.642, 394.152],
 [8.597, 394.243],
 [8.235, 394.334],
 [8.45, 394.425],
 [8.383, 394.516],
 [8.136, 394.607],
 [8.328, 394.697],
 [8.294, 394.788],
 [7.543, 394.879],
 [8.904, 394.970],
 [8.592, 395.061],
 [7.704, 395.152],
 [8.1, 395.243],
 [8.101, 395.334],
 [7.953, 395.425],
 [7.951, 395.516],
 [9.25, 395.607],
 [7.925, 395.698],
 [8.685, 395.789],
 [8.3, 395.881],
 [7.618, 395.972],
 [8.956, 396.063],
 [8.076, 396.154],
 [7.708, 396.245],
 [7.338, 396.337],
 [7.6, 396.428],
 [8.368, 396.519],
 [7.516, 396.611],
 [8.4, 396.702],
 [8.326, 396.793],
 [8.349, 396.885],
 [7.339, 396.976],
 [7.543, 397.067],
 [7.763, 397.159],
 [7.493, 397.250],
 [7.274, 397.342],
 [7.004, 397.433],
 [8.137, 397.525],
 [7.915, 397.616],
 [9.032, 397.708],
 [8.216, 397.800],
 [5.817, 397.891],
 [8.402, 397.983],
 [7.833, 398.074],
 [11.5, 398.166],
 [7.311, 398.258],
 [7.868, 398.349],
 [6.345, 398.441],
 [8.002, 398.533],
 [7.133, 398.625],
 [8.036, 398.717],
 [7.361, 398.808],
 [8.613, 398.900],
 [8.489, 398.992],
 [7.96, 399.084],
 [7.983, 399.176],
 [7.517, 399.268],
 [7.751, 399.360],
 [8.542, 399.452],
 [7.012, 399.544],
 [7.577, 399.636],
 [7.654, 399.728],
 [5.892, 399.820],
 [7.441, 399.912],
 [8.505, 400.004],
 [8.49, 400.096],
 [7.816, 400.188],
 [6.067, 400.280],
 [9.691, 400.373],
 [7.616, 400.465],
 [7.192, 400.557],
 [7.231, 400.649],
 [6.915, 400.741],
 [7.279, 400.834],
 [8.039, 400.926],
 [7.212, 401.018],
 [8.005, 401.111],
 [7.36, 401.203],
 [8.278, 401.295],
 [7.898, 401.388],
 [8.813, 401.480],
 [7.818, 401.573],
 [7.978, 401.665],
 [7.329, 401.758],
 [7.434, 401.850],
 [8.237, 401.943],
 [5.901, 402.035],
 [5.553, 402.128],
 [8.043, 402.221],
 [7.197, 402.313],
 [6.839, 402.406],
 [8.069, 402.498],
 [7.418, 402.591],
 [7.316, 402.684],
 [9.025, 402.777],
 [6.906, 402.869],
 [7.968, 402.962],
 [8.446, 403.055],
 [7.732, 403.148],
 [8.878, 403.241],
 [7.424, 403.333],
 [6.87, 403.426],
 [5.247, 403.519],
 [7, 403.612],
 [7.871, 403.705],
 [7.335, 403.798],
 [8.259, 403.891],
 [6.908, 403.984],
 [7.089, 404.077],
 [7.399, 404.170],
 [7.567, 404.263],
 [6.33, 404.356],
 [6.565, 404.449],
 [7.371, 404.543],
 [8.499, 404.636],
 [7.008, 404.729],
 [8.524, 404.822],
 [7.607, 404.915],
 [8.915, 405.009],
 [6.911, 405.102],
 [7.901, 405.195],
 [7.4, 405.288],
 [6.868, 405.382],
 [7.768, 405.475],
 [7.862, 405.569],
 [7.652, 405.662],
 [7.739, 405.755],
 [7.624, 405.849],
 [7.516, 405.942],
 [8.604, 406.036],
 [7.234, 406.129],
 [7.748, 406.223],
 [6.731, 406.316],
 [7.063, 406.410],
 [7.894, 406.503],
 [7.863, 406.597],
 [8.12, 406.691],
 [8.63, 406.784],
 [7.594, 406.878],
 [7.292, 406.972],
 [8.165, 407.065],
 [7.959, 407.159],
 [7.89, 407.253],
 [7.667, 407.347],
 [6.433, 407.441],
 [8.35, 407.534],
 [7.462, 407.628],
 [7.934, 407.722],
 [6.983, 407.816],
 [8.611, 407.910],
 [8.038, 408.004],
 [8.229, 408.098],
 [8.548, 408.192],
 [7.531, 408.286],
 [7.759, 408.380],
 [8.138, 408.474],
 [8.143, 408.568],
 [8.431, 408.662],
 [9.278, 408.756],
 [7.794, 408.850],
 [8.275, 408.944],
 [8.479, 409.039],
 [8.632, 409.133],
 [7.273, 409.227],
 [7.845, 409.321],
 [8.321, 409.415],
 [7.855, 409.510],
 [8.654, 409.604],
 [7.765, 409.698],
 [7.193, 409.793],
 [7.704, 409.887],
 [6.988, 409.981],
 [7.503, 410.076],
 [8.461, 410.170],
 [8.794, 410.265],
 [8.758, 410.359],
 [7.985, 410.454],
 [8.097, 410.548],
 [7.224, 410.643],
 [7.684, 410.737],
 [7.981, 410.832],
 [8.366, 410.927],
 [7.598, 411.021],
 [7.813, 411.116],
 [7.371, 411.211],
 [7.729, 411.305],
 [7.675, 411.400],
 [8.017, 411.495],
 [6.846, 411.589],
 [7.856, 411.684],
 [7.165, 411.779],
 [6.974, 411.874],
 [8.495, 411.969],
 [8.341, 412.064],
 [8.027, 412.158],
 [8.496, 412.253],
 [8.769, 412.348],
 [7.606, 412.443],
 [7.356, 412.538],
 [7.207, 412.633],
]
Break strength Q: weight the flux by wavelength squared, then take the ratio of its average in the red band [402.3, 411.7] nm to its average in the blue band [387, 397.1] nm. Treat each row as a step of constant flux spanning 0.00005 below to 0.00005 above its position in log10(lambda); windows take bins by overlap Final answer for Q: 1.02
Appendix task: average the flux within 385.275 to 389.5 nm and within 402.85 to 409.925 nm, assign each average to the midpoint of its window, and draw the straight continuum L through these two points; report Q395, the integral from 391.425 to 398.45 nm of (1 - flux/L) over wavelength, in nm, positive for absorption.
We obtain 0.38 nm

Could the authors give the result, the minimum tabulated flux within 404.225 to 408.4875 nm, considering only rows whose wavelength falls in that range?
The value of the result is 6.33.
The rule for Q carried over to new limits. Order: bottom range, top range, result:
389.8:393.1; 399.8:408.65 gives 1.01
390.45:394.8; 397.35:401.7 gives 1.01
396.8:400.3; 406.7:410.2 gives 1.07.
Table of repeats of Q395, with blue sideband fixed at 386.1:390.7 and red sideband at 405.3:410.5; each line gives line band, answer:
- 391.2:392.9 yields 0.12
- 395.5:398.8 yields 0.16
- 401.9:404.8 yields 0.26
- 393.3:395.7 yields 0.12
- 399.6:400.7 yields 0.08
